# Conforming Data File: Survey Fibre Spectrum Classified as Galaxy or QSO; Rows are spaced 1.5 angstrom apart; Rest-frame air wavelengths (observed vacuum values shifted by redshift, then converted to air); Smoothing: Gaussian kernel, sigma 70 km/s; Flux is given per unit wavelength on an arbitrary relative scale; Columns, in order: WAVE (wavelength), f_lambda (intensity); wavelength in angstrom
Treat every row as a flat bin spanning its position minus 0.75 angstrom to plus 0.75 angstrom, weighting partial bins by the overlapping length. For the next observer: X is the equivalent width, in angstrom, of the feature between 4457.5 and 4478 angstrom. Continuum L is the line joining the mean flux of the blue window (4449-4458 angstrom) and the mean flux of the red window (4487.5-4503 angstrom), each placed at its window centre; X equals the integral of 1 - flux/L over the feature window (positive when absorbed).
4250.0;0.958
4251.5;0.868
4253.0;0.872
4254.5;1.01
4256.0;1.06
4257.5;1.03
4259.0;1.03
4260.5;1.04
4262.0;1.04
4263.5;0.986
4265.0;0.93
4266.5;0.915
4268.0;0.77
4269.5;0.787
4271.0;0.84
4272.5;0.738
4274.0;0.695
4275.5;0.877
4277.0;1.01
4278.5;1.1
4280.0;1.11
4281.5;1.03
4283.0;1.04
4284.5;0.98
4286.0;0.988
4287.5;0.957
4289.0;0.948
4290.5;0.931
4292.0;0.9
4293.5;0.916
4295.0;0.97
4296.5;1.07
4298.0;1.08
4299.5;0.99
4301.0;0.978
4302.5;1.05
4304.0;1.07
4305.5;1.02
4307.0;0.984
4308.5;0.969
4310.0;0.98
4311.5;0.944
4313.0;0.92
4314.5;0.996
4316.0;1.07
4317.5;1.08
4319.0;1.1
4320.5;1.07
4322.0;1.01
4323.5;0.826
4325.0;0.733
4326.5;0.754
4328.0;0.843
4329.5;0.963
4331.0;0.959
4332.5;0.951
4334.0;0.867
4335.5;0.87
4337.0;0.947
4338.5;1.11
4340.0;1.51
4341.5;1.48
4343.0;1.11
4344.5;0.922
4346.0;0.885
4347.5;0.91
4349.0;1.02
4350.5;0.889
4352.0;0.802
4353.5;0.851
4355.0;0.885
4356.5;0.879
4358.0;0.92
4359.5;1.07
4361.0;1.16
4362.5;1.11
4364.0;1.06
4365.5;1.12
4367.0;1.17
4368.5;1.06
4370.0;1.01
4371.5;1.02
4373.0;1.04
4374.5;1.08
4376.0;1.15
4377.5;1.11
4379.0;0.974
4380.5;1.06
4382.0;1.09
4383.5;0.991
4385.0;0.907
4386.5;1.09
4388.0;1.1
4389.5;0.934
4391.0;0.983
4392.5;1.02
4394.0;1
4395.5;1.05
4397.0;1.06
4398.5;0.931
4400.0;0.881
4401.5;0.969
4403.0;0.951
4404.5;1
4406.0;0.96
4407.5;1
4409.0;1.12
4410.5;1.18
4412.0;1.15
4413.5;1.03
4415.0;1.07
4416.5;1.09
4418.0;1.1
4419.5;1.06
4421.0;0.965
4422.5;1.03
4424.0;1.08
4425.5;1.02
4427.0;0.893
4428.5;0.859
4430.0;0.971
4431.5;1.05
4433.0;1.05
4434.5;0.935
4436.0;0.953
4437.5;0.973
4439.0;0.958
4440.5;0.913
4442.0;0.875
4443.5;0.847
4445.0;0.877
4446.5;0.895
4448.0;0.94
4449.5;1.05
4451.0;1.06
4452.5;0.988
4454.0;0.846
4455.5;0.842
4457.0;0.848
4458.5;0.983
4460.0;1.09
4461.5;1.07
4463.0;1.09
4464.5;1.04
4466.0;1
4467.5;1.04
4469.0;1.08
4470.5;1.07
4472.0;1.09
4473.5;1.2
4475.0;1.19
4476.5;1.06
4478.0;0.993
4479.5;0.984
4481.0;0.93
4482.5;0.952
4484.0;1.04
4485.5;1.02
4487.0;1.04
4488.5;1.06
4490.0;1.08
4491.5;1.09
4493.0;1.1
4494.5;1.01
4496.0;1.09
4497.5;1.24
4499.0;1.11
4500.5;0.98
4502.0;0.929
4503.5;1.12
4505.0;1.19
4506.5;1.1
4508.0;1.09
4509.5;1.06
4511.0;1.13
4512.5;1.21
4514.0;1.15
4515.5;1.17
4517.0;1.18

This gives -1.9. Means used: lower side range 0.937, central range 1.07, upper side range 1.07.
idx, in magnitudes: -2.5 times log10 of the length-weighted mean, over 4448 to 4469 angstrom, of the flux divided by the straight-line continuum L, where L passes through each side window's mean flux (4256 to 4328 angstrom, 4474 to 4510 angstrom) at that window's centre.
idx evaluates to 0.05 mag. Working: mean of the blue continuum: 0.963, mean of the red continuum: 1.06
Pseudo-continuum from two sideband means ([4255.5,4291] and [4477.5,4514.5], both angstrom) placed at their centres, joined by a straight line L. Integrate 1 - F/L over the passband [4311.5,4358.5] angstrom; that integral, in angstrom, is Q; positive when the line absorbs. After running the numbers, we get 0.5 angstrom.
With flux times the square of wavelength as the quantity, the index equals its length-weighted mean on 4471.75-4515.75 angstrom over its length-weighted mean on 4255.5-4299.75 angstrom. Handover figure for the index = 1.24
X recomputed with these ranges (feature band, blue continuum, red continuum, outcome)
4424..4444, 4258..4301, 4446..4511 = 1.3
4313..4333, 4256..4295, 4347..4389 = 0.7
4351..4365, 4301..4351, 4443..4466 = 0.2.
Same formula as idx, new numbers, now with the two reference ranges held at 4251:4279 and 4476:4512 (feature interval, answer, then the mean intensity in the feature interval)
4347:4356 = 0.10 mag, 0.892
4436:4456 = 0.11 mag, 0.93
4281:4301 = -0.05 mag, 0.984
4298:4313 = -0.06 mag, 0.998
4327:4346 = -0.07 mag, 1.03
